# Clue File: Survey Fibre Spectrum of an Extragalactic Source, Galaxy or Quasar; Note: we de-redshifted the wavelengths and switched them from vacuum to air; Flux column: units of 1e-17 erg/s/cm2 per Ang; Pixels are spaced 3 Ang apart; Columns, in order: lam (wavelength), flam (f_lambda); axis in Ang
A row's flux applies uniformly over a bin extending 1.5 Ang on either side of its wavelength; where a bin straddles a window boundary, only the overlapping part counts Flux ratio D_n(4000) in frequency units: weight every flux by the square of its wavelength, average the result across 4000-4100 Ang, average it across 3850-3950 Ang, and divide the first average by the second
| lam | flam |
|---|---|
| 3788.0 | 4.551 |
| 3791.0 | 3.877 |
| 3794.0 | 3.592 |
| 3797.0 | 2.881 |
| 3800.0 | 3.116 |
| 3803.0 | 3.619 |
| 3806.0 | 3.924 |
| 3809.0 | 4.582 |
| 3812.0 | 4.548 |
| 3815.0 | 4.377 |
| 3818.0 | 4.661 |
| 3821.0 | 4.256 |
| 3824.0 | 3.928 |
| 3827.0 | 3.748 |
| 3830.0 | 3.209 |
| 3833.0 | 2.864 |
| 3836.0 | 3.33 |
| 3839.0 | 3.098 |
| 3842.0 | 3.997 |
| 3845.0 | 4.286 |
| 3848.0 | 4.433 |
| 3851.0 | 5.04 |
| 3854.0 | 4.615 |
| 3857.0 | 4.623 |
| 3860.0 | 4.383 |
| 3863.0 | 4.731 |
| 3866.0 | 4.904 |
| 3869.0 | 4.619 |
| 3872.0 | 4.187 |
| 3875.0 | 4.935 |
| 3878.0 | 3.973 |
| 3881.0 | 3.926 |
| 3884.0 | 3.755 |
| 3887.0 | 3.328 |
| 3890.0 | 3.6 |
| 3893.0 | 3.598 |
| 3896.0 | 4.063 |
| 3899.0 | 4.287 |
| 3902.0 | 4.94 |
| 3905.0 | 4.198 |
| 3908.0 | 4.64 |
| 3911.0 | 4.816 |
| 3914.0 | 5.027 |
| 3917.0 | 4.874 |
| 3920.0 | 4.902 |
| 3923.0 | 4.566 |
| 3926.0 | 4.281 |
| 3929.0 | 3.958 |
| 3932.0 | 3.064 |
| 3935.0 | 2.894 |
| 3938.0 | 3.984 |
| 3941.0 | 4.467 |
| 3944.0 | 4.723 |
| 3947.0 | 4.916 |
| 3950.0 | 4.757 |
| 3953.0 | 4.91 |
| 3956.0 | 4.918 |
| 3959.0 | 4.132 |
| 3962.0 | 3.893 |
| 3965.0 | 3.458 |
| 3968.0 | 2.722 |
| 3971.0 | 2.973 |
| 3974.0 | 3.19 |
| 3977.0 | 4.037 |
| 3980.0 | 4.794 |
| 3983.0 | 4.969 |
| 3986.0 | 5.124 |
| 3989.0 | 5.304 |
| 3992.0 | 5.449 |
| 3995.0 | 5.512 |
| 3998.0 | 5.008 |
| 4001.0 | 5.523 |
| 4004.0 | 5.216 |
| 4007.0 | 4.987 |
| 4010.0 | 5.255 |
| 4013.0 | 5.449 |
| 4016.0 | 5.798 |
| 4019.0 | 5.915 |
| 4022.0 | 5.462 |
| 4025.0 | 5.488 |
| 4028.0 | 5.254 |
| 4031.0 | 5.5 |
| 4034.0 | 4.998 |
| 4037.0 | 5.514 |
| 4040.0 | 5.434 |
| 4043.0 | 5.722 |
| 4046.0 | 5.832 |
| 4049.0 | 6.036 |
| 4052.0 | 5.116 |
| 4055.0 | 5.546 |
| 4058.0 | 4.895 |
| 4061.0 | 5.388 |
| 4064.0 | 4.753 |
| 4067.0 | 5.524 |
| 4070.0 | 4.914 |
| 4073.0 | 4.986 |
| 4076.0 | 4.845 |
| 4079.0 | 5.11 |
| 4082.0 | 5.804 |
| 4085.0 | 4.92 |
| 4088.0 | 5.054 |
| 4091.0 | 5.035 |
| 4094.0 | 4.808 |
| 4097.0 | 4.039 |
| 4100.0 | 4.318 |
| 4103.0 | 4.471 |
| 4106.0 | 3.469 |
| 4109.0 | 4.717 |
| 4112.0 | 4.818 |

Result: 1.31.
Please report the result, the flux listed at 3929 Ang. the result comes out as 3.958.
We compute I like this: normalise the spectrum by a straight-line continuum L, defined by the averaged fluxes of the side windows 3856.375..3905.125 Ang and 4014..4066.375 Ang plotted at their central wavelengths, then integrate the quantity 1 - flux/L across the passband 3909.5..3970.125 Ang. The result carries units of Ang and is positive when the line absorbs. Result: 5.5 Ang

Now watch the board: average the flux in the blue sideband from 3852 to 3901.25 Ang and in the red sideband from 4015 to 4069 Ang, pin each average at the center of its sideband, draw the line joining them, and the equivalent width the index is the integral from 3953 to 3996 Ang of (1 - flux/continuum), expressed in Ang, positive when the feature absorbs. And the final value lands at 5.5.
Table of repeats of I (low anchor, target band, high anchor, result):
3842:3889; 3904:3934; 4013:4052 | 2.1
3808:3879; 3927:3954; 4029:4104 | 2.6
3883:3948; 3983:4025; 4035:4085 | -4.1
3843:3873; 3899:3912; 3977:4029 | 0.6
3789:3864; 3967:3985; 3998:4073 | 4.1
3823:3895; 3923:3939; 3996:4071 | 3.1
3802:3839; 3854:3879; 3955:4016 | -2.8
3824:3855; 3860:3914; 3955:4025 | -2.0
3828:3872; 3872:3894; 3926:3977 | 1.0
